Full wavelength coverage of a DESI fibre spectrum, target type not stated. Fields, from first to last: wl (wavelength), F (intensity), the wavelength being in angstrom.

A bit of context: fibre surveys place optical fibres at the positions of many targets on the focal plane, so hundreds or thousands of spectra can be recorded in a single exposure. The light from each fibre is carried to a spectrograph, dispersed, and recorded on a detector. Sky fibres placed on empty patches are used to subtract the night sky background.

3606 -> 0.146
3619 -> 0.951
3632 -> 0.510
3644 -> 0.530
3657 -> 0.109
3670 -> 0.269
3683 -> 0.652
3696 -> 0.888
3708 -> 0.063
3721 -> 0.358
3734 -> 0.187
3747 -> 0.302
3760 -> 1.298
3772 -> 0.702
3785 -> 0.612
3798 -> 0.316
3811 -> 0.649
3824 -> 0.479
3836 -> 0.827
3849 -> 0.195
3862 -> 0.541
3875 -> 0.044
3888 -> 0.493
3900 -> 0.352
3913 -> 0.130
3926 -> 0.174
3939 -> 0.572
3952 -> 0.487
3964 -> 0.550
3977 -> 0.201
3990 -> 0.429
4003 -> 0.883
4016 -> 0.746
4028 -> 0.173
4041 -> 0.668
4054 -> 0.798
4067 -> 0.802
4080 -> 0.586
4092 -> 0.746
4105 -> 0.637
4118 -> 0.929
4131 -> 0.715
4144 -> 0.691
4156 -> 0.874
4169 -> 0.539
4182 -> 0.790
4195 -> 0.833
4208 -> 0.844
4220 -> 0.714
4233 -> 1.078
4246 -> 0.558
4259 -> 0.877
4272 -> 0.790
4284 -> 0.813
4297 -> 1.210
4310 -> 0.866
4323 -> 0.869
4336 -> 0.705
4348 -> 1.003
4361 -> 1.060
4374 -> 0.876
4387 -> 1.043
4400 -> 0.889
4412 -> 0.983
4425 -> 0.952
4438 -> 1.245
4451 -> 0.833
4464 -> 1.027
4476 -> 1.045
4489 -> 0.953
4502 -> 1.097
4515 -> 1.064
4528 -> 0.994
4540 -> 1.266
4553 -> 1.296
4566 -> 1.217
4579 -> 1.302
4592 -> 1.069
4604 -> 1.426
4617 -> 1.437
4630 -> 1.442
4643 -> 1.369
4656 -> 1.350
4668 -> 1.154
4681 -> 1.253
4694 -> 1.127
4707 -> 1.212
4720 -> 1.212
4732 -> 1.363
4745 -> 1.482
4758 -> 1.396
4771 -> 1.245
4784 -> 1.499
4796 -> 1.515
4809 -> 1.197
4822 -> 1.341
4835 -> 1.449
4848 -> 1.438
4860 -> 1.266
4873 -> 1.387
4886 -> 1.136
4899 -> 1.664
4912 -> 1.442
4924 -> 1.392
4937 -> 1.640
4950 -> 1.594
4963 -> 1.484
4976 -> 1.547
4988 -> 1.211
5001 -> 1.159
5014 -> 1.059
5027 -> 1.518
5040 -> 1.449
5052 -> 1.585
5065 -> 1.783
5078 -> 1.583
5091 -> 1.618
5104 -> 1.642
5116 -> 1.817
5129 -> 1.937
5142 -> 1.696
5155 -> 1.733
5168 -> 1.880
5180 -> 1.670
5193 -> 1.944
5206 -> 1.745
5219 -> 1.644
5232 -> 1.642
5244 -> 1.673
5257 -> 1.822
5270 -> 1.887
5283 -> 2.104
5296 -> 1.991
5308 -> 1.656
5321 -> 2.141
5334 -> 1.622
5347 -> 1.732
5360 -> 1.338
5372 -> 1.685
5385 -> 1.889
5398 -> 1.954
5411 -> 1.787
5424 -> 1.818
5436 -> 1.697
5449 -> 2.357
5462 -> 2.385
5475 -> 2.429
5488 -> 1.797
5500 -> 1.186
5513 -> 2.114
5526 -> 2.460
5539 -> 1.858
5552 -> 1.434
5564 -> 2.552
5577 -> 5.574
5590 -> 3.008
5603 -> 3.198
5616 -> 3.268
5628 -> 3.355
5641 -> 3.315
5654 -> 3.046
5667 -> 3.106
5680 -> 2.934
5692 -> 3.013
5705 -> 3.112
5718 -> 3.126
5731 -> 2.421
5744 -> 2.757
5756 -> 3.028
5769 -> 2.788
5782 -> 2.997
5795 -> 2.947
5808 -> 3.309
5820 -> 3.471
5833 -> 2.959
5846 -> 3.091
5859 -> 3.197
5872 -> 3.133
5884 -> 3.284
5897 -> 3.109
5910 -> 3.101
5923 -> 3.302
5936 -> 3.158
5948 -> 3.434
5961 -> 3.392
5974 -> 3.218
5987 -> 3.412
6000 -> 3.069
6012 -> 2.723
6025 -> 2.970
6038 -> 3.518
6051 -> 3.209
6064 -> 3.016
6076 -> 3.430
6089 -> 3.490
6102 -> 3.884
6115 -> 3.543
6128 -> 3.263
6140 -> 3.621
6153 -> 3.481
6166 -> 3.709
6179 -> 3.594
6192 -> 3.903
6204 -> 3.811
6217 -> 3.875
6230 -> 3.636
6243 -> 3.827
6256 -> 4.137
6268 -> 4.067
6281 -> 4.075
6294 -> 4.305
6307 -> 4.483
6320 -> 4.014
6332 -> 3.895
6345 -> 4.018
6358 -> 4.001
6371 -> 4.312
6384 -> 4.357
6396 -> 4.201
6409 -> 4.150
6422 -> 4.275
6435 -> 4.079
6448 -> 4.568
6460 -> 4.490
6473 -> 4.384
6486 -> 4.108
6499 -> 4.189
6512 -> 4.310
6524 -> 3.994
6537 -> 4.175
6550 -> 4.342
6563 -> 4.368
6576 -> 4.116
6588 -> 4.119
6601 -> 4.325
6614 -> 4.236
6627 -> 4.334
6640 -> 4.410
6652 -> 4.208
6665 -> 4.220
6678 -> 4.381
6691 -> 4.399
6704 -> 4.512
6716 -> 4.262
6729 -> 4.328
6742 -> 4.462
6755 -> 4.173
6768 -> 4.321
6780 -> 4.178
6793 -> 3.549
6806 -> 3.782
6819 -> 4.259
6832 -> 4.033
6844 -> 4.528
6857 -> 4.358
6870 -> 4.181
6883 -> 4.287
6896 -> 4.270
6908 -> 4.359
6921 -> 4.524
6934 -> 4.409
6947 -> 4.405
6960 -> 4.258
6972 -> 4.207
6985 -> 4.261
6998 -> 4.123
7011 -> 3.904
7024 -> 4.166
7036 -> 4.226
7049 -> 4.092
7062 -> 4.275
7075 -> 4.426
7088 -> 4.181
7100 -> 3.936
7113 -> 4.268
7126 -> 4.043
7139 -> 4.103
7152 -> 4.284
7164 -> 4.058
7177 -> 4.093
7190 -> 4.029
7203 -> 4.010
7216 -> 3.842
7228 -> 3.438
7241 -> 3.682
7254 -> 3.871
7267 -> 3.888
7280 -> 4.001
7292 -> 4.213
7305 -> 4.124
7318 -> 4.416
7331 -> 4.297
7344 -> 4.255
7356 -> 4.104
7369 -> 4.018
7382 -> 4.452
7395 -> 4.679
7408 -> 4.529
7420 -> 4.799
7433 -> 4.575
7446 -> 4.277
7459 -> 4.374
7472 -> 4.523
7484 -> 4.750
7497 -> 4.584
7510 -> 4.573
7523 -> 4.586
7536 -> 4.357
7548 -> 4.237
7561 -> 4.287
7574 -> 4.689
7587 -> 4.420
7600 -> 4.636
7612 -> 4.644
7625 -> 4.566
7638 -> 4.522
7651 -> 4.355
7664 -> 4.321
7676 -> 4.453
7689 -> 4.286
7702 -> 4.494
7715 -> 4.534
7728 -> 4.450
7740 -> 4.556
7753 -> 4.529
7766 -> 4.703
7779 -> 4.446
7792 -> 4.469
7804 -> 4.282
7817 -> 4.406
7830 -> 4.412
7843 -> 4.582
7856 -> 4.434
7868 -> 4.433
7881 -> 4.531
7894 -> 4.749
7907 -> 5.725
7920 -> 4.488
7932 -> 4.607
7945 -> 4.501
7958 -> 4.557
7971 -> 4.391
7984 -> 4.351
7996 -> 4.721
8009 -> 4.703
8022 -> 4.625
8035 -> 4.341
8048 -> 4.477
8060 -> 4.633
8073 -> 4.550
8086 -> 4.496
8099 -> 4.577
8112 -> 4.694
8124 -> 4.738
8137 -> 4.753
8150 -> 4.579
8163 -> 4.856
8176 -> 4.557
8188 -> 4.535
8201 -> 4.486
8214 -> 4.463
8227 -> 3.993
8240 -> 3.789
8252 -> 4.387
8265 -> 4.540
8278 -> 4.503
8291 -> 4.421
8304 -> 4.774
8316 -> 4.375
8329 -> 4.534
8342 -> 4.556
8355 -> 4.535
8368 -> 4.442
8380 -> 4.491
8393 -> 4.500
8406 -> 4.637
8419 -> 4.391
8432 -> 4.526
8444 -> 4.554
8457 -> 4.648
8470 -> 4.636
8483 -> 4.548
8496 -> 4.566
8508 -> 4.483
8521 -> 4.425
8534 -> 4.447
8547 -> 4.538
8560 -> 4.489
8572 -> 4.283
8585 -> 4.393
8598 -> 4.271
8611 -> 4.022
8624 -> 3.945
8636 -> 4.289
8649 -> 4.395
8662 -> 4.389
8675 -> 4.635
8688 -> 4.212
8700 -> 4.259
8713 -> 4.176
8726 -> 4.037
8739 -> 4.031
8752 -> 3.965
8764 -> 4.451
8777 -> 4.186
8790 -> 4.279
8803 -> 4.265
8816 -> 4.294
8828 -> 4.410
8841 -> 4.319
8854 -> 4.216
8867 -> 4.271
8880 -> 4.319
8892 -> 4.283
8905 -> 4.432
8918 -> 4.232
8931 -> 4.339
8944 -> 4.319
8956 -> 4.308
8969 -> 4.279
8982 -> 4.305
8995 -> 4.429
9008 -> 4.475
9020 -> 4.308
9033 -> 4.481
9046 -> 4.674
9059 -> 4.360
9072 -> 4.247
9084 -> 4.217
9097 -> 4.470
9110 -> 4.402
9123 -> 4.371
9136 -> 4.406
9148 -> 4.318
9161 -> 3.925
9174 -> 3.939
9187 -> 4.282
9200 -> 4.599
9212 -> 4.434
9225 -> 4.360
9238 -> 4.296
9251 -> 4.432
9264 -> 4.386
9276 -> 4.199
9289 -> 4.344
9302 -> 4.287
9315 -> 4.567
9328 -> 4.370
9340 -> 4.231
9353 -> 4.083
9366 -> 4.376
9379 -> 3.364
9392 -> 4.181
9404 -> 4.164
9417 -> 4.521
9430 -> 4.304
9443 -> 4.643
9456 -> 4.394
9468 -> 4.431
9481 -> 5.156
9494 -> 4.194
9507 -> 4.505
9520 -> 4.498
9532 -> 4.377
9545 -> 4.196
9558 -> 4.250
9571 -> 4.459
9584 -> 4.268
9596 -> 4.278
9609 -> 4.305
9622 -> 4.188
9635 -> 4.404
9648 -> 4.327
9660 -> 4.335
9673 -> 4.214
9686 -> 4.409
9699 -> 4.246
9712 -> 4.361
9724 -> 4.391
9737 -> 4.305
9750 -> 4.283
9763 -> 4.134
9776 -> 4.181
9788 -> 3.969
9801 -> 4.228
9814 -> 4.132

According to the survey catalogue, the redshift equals 0.40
